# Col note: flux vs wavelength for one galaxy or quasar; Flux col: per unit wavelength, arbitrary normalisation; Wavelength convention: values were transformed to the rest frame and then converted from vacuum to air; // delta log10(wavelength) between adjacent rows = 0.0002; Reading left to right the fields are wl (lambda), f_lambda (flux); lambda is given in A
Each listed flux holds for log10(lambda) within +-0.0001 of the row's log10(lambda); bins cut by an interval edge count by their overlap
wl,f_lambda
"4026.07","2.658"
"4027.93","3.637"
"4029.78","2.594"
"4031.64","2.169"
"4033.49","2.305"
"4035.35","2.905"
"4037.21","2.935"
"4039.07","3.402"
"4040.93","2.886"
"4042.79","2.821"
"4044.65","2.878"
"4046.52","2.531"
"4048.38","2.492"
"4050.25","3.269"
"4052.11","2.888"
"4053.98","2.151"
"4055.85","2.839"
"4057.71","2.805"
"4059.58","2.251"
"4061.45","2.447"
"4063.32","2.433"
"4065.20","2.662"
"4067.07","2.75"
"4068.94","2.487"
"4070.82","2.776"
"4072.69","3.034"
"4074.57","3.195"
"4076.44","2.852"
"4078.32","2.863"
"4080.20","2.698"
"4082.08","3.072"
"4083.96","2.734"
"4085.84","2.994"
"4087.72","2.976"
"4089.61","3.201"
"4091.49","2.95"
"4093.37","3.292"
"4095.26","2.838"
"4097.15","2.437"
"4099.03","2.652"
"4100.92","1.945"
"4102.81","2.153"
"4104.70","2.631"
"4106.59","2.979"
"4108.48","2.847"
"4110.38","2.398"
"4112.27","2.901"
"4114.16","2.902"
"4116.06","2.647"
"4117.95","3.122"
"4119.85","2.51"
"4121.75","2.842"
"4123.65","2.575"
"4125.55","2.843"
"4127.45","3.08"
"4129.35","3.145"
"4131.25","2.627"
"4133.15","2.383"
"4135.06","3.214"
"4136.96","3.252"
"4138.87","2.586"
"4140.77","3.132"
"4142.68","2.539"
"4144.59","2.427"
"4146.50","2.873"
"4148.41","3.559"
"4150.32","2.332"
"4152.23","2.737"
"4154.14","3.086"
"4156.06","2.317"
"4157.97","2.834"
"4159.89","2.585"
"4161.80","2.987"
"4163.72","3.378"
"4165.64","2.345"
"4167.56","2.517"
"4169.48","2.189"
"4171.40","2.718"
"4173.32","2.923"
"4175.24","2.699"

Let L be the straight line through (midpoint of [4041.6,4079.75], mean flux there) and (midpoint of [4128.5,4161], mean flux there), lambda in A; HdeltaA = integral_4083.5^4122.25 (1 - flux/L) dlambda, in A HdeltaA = 0.04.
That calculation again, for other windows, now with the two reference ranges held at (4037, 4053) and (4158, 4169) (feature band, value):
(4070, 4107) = 0.4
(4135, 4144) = -0.4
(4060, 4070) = 1.1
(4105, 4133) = 0.0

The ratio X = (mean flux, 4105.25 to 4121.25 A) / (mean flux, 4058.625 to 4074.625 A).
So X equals 1.1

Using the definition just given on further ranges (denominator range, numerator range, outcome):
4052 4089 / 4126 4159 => 1.03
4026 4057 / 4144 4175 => 0.98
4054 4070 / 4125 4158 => 1.11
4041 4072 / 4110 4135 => 1.05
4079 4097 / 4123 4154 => 0.96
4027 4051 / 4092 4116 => 0.94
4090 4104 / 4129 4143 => 1.09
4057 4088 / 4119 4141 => 1.03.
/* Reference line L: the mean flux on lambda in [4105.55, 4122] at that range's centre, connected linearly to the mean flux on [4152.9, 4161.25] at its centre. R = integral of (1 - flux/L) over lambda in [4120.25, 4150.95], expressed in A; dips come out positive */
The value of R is -0.9 A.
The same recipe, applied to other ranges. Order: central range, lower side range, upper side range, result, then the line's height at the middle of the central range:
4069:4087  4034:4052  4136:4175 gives -0.3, 2.85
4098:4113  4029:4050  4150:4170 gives 0.8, 2.71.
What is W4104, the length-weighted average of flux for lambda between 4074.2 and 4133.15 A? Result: 2.79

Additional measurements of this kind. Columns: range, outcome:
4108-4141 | 2.83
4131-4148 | 2.81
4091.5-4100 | 2.82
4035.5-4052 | 2.9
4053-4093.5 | 2.78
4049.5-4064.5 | 2.63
